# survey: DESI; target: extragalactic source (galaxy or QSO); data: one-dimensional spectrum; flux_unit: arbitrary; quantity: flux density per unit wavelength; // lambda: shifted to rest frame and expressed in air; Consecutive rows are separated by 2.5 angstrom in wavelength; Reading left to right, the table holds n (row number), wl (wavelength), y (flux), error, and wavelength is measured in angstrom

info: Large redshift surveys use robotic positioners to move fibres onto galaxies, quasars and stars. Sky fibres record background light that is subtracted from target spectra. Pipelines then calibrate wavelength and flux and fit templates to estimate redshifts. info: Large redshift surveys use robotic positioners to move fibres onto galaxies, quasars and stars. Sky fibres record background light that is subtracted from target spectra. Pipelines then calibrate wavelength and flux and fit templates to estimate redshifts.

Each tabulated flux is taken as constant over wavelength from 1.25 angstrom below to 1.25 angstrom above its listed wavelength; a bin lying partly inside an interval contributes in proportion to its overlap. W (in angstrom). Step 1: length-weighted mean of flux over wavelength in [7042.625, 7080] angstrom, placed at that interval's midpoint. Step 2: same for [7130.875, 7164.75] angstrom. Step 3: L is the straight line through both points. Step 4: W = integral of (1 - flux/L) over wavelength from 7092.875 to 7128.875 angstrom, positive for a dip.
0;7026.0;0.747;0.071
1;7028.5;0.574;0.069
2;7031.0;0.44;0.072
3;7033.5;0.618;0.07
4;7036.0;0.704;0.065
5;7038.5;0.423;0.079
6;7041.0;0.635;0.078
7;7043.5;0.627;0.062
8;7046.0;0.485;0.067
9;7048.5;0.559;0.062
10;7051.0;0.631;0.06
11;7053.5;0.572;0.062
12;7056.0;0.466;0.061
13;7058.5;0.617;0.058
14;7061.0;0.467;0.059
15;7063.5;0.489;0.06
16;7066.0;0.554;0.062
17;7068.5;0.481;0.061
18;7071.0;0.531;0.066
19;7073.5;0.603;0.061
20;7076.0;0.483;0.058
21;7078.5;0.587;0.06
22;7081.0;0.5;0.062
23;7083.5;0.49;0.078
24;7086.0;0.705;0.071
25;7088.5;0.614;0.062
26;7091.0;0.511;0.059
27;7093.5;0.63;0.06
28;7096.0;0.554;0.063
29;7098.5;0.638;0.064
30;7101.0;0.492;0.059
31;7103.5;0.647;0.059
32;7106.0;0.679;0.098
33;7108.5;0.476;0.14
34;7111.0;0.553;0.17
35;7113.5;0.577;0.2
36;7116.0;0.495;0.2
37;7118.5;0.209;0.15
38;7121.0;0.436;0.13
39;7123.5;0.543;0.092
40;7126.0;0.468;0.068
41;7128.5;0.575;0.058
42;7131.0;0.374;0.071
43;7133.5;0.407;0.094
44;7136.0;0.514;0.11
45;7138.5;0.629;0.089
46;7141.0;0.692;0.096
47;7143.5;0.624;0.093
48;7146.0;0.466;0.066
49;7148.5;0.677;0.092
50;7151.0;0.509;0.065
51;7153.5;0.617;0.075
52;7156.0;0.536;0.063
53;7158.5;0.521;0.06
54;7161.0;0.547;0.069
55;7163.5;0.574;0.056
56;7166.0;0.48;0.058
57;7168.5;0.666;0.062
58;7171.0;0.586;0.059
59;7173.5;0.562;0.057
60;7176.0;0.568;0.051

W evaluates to 1.35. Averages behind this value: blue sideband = 0.542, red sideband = 0.555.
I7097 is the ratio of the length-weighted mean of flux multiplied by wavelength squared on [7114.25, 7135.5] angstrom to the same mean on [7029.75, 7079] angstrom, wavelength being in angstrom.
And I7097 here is 0.83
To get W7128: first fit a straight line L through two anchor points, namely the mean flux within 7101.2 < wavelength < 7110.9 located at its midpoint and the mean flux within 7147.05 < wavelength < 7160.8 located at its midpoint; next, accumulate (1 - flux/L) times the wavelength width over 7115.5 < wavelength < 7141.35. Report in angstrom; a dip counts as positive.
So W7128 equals 4.39 angstrom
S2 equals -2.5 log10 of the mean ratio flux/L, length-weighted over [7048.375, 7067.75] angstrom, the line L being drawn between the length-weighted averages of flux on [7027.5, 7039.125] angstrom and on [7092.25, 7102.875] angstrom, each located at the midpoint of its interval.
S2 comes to 0.05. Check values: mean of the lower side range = 0.558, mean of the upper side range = 0.583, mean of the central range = 0.542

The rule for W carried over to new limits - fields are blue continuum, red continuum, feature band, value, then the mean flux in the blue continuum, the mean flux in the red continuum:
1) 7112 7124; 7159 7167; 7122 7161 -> -3.9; 0.448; 0.534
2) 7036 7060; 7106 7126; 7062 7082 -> 0.3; 0.564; 0.483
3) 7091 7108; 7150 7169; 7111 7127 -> 3.3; 0.594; 0.553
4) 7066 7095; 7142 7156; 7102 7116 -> -0.3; 0.558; 0.577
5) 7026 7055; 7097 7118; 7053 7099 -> 1.2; 0.577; 0.557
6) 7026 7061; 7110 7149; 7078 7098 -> -1.4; 0.568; 0.512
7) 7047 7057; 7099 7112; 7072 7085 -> 0.7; 0.557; 0.574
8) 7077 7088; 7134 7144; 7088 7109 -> -0.2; 0.571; 0.598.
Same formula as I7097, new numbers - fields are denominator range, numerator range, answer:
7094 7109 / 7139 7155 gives 1.03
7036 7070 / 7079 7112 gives 1.07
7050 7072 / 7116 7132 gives 0.84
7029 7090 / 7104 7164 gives 0.98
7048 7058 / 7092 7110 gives 1.06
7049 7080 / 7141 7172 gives 1.09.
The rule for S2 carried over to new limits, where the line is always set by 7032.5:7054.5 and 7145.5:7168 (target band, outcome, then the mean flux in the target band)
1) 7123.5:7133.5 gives 0.186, 0.473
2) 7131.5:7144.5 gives -0.004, 0.561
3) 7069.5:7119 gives 0.033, 0.554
